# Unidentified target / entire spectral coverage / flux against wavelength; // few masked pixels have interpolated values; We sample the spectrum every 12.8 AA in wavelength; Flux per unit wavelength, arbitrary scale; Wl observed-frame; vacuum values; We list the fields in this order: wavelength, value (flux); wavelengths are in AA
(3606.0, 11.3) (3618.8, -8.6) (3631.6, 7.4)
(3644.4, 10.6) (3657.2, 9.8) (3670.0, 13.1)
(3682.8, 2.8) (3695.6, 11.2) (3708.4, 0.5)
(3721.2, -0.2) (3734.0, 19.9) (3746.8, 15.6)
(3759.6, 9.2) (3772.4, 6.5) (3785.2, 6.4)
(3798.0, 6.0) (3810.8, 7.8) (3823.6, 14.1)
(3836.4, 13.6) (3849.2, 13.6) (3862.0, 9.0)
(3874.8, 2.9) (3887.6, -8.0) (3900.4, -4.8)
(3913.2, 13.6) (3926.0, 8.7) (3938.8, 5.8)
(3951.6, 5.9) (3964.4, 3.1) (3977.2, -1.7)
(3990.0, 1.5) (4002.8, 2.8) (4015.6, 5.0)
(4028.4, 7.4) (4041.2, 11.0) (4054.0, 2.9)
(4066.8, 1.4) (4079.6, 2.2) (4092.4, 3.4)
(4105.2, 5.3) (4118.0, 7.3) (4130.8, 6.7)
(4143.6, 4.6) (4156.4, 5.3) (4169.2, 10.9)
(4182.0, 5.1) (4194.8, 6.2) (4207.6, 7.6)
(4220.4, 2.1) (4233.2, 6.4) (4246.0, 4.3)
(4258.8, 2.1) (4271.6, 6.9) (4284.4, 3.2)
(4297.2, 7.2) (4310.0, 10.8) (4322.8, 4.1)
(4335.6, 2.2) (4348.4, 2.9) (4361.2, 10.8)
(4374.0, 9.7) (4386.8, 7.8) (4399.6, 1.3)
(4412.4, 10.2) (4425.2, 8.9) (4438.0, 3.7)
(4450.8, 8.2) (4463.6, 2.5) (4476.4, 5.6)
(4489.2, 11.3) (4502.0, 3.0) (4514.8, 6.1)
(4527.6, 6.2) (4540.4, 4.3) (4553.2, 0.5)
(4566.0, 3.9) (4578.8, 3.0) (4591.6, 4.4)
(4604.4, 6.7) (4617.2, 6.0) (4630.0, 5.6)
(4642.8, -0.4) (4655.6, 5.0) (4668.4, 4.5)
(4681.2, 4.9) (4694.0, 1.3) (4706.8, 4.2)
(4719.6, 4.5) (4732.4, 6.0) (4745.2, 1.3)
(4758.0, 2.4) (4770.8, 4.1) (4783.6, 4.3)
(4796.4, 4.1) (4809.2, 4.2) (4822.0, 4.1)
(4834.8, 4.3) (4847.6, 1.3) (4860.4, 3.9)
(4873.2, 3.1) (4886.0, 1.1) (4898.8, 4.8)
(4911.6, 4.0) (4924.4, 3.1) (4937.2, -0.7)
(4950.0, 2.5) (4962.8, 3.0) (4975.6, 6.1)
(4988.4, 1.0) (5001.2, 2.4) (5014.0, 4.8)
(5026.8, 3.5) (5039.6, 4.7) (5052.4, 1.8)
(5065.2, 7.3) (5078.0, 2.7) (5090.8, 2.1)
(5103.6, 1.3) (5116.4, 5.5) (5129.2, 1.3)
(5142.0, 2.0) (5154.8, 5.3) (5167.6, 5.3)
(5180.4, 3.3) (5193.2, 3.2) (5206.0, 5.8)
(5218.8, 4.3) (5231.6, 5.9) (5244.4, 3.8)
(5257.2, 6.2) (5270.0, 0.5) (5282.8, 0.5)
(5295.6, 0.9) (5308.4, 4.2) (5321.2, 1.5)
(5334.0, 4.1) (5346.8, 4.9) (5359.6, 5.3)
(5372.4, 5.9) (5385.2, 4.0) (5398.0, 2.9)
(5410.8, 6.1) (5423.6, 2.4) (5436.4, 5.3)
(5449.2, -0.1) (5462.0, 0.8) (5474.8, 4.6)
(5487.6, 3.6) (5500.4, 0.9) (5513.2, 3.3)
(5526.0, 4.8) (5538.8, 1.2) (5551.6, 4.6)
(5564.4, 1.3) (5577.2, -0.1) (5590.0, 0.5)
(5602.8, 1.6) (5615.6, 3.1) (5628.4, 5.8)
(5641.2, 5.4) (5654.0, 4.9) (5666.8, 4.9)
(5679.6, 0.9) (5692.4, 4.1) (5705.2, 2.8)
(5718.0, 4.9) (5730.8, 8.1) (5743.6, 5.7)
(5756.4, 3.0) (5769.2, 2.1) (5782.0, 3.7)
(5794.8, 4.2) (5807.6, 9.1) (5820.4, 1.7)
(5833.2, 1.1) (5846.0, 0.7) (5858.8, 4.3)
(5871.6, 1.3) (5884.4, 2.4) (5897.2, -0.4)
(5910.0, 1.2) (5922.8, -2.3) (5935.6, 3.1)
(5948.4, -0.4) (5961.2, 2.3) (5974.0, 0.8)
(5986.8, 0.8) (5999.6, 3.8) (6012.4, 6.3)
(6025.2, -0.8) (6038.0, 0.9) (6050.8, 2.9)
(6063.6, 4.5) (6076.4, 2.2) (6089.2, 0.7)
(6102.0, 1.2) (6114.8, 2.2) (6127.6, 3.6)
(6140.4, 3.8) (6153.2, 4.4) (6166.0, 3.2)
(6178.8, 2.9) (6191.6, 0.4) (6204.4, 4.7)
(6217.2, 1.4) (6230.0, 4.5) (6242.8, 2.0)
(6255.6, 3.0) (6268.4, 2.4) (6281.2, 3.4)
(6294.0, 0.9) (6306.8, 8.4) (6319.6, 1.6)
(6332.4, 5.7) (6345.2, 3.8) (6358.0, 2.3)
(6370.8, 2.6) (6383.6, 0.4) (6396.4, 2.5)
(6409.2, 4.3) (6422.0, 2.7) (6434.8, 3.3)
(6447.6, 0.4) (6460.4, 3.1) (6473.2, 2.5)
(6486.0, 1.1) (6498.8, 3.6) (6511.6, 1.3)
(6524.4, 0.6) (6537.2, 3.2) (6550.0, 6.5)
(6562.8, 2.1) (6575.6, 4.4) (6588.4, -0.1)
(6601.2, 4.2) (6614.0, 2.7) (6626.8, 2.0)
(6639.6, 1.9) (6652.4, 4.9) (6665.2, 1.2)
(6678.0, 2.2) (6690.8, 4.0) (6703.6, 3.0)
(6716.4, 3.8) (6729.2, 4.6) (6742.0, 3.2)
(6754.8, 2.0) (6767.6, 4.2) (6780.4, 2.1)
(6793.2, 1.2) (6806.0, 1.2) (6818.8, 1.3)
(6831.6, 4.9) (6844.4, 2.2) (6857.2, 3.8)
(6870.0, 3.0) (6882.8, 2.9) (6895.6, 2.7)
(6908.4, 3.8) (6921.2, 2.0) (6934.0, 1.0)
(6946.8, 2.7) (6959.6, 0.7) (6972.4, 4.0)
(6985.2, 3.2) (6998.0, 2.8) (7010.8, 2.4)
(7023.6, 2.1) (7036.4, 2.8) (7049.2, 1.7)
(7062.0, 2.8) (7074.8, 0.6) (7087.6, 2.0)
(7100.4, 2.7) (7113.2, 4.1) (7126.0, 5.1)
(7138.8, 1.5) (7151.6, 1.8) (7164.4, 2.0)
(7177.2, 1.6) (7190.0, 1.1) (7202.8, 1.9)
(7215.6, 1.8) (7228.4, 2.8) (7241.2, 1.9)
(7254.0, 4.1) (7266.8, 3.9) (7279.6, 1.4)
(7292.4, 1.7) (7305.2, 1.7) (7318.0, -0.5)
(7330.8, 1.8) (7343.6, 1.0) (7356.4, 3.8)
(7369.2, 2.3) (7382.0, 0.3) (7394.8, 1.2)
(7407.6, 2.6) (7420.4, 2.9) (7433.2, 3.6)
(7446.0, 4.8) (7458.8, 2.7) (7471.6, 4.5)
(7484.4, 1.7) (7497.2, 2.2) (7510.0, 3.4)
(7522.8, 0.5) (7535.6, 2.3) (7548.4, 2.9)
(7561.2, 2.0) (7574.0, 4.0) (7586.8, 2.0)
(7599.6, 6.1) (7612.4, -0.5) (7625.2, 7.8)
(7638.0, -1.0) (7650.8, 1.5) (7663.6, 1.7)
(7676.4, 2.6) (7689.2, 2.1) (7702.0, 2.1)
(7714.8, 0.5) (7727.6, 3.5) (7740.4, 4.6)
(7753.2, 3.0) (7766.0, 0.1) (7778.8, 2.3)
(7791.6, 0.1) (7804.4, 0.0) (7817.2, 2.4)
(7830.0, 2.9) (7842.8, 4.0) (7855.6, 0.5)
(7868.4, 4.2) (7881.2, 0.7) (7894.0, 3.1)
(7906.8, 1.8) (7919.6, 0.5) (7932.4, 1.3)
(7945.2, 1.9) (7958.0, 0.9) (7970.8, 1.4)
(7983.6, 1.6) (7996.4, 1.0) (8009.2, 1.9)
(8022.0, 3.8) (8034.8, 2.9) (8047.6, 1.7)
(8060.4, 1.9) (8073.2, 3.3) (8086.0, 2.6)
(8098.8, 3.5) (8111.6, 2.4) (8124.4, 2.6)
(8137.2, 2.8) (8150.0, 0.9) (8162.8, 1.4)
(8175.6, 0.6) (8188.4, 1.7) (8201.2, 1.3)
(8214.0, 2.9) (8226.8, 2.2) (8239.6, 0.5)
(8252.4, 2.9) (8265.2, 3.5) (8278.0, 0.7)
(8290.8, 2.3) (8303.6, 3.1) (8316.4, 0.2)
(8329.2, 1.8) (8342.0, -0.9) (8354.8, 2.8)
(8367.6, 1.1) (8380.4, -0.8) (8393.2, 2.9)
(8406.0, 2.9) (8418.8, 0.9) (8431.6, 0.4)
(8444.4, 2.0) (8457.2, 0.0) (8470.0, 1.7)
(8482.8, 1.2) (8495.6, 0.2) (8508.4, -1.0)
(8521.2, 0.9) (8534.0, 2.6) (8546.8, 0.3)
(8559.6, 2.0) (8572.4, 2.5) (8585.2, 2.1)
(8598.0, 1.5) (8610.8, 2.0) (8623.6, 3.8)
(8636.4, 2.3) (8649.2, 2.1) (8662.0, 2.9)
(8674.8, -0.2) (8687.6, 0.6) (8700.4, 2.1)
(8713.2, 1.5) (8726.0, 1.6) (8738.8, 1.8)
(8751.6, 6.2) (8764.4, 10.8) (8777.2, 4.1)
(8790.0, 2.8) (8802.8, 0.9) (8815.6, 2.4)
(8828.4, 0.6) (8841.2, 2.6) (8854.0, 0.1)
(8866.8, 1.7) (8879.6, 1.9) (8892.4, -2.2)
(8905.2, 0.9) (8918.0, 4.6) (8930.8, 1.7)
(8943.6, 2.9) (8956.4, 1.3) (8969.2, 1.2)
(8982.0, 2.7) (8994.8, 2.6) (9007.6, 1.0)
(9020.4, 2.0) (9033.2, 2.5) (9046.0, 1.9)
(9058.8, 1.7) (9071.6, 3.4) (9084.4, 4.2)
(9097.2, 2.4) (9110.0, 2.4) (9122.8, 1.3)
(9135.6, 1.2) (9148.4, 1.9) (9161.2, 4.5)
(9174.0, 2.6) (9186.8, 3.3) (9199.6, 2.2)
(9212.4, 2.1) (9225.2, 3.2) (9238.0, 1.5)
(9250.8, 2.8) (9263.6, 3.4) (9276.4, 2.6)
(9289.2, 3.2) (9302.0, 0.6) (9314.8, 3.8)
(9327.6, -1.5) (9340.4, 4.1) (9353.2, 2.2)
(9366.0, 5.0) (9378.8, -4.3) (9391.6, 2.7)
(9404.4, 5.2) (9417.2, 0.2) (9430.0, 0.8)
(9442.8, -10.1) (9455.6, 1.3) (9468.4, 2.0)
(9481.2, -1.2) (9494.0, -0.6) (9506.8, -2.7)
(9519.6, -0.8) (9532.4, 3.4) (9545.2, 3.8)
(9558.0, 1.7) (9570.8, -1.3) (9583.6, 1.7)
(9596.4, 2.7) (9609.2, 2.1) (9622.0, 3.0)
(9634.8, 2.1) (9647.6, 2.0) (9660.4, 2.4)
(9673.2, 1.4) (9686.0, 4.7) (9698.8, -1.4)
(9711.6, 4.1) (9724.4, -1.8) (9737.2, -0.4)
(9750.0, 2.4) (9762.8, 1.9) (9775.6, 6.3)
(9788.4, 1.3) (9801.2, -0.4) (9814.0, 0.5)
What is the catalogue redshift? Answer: 1.349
